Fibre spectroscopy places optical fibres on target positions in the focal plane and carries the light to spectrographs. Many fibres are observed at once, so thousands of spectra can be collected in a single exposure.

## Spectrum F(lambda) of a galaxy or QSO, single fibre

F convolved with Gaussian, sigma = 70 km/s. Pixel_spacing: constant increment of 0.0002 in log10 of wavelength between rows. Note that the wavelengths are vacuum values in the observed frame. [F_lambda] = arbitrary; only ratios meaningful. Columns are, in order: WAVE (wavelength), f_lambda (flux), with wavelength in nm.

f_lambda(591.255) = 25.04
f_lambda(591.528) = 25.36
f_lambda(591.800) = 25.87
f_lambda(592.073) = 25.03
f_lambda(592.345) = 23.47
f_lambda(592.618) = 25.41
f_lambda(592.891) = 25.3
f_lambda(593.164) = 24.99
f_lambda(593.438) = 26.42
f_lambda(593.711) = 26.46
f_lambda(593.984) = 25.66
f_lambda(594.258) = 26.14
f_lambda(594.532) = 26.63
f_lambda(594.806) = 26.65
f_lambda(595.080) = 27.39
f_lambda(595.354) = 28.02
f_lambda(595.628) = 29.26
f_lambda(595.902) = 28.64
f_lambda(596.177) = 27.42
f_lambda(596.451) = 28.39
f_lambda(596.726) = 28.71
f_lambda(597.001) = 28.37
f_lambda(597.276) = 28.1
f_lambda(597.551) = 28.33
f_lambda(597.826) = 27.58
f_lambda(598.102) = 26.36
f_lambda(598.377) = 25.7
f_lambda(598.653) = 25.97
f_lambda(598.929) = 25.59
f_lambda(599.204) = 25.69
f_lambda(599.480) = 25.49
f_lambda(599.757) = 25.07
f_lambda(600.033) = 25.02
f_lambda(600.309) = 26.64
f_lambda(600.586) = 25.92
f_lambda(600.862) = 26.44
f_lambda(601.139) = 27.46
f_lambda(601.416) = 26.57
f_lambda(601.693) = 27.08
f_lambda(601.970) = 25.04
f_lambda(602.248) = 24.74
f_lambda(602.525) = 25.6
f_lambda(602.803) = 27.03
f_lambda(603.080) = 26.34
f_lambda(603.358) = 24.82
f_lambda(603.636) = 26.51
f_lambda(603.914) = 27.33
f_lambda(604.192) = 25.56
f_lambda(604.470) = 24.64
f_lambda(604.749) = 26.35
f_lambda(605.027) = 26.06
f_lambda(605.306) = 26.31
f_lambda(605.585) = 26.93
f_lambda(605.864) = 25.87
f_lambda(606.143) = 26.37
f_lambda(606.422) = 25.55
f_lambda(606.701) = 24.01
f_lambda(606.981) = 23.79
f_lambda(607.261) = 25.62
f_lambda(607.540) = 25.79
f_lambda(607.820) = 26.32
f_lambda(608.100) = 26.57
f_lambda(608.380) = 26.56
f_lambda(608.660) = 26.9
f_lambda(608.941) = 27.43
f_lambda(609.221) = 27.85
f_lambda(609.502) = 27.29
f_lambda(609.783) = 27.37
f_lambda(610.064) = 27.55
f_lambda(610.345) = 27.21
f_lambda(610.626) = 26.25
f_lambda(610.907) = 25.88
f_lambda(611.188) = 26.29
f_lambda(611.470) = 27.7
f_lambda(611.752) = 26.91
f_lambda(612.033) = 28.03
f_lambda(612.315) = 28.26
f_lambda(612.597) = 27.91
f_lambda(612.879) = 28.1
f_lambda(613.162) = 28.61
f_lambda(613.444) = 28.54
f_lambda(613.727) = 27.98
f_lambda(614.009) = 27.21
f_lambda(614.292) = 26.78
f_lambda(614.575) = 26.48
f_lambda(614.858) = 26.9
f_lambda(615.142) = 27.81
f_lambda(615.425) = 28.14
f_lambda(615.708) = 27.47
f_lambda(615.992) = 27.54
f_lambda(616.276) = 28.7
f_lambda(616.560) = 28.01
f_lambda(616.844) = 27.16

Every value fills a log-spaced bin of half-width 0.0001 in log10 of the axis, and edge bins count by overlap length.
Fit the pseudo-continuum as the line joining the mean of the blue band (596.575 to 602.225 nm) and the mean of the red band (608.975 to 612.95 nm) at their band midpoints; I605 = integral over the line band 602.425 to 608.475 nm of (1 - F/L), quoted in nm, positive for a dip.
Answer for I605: 0.23 nm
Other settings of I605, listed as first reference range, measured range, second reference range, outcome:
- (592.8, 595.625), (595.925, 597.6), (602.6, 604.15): -0.11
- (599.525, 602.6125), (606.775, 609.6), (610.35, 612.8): 0.05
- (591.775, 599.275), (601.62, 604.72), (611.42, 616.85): 0.14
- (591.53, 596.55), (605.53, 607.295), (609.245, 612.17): 0.10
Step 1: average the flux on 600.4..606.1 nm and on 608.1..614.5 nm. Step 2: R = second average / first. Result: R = 1.05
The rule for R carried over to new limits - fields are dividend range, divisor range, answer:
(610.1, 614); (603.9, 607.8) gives 1.07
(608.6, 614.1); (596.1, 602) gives 1.03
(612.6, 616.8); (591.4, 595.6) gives 1.07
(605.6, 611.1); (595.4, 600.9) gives 0.98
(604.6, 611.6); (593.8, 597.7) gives 0.95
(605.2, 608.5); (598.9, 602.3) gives 0.99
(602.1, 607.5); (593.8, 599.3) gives 0.95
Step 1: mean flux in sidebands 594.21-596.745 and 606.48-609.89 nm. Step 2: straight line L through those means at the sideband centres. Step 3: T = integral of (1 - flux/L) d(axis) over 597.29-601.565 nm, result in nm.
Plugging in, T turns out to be 0.15 nm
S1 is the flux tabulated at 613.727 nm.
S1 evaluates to 27.98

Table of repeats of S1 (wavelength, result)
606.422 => 25.55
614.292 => 26.78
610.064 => 27.55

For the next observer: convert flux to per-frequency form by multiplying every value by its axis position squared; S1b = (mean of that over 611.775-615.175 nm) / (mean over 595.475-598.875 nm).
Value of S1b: 1.06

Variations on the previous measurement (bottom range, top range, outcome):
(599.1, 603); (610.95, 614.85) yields 1.10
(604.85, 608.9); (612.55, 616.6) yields 1.10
